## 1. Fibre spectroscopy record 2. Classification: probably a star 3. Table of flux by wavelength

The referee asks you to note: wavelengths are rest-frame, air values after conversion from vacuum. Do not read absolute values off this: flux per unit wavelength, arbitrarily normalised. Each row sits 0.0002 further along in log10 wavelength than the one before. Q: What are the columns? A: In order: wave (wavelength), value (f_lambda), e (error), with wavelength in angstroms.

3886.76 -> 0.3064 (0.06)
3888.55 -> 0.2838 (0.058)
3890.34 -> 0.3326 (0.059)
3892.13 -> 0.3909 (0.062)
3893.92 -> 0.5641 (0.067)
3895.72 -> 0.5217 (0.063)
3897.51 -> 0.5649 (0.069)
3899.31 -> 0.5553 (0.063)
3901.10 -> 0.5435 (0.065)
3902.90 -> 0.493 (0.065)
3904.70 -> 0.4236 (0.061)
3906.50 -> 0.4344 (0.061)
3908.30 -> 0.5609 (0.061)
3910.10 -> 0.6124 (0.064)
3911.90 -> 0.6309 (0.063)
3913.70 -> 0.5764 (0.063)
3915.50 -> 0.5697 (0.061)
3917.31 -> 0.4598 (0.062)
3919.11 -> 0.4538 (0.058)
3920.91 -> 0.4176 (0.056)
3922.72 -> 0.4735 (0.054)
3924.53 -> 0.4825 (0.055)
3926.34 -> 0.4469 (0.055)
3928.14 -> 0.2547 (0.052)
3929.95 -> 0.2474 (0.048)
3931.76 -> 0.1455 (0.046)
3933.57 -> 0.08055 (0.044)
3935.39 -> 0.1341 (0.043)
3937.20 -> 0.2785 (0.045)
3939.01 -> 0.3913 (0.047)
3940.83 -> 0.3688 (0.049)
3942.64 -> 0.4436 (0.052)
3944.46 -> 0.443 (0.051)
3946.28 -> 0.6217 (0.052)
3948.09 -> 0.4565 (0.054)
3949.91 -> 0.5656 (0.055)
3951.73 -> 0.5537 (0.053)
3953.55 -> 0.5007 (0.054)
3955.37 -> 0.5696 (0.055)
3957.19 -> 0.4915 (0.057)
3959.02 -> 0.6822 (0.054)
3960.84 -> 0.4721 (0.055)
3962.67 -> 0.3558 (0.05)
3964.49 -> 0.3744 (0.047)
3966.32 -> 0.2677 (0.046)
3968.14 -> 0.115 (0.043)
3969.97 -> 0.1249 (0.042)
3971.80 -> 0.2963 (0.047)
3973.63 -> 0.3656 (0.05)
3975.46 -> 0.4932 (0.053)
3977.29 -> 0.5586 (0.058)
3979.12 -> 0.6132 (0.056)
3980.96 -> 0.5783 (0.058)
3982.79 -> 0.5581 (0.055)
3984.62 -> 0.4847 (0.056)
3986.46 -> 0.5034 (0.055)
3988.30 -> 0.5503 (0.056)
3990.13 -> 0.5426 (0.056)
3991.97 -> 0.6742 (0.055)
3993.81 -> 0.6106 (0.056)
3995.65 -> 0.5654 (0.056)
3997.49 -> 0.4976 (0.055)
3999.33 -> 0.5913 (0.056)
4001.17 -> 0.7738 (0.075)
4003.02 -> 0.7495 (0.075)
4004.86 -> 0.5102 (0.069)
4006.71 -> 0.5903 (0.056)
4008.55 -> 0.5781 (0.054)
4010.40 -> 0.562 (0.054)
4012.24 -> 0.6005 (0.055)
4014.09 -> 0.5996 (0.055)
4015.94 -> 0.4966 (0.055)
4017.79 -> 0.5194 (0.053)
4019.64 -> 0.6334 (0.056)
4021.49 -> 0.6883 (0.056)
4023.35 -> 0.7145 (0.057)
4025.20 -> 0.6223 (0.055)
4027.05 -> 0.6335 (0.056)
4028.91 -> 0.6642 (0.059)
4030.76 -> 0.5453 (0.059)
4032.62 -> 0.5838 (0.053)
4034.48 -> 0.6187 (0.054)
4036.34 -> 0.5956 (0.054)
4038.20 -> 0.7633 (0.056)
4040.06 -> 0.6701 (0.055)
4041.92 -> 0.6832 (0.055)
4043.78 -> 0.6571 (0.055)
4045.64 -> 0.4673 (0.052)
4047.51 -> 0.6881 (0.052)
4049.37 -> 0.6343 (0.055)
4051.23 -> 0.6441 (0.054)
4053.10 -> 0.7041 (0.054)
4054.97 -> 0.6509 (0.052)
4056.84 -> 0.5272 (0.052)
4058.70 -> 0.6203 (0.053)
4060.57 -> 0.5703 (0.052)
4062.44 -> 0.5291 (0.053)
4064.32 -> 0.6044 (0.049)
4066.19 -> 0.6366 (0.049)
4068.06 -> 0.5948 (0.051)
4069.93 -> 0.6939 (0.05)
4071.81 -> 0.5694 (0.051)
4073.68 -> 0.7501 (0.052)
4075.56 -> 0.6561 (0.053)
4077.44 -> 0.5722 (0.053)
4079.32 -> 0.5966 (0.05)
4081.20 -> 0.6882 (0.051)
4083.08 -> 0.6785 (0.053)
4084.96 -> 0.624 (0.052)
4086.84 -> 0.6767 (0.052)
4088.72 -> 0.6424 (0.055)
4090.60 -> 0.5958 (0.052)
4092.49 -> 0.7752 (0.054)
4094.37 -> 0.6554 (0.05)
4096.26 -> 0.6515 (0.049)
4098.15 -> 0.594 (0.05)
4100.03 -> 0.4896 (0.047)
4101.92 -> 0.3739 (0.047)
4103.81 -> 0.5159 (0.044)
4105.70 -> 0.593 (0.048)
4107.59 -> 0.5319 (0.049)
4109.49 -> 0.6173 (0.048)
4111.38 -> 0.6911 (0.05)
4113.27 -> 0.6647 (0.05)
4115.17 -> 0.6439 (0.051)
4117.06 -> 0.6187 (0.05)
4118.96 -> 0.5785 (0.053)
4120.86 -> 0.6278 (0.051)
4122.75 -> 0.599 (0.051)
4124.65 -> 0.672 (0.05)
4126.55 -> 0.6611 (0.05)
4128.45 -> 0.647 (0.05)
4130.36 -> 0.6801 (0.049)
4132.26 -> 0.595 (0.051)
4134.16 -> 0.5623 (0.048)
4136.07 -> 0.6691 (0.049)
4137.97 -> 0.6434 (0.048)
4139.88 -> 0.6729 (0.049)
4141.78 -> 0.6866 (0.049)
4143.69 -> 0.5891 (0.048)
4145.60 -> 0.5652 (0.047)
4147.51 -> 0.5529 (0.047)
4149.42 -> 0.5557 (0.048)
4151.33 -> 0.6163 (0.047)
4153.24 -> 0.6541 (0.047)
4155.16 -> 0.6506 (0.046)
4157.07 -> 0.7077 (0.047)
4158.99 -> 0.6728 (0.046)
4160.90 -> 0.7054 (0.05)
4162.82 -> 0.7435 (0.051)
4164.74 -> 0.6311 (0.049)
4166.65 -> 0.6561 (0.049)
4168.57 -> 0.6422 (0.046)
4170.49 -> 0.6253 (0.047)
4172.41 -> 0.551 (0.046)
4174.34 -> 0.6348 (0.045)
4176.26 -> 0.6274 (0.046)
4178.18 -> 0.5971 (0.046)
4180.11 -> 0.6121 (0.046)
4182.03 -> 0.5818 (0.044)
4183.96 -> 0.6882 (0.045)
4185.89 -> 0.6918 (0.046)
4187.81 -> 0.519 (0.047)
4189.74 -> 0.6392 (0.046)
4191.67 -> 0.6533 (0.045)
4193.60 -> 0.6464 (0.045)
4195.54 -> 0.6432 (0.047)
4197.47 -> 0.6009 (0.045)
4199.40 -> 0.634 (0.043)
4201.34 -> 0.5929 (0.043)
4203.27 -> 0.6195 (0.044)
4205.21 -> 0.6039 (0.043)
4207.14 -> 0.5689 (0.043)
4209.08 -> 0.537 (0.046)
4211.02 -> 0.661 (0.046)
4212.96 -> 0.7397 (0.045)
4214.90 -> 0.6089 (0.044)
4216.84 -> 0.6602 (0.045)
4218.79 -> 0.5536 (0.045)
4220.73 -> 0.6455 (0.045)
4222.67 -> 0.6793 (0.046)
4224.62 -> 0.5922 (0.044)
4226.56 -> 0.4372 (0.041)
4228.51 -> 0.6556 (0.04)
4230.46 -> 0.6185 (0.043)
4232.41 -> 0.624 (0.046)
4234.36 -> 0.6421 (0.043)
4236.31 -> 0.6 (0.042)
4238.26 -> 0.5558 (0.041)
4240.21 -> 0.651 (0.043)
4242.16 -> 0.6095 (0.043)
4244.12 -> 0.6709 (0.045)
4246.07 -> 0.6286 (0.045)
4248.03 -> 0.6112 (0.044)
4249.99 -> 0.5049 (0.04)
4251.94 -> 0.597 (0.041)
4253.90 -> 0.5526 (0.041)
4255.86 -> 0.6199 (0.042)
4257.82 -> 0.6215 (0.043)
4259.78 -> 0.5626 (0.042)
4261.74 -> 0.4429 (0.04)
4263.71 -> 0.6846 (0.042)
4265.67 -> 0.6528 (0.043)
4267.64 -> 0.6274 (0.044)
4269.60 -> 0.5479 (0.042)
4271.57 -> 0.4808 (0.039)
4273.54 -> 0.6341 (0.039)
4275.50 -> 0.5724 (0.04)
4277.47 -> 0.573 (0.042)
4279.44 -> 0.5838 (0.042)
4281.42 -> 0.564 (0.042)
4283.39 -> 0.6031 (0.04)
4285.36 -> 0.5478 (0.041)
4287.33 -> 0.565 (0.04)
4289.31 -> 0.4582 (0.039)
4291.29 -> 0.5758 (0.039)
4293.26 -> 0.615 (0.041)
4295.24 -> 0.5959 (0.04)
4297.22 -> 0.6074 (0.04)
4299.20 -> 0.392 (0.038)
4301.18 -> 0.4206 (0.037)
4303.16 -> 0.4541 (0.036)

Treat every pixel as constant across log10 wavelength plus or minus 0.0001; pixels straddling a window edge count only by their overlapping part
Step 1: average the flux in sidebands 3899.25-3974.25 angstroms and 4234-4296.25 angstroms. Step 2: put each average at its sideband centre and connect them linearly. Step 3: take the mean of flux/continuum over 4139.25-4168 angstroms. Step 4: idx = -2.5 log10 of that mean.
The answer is -0.21 mag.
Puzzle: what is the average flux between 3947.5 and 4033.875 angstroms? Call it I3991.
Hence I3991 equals 0.535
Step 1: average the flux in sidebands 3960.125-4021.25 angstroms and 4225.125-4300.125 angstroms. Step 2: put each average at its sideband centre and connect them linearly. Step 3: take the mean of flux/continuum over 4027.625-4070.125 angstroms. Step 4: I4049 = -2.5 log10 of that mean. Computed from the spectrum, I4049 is -0.18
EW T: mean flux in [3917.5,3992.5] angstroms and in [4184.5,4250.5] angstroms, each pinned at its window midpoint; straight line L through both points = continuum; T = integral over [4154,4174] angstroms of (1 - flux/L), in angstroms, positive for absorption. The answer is -2.8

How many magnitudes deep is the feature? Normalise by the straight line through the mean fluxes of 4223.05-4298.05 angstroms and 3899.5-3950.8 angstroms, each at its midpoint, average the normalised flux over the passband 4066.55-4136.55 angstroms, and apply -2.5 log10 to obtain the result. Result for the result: -0.21 mag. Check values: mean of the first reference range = 0.43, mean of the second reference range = 0.587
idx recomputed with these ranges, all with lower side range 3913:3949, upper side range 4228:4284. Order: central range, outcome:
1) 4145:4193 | -0.17 mag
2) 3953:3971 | 0.03 mag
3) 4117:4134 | -0.22 mag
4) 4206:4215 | -0.11 mag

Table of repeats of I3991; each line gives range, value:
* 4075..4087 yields 0.639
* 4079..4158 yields 0.622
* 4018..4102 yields 0.629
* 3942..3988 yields 0.461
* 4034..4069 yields 0.624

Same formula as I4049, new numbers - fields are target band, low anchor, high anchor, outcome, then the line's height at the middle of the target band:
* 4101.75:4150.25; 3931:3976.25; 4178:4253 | -0.14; 0.536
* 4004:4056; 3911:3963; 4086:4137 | -0.17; 0.531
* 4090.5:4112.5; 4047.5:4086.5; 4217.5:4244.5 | 0.06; 0.625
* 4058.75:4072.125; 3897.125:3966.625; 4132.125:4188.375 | -0.09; 0.555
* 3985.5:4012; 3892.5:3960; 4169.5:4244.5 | -0.19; 0.5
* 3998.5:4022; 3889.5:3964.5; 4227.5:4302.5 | -0.25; 0.483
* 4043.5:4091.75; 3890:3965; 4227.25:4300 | -0.23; 0.507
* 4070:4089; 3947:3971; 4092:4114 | -0.15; 0.565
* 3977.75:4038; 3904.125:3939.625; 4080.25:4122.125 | -0.18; 0.505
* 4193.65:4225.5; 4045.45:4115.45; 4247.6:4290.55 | -0.06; 0.587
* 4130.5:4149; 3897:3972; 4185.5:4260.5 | -0.11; 0.558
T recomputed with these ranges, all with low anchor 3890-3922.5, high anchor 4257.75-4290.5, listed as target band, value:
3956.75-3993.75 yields 4.4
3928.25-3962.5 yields 7.1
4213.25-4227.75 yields -1.1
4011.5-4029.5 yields -3.0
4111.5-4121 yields -1.5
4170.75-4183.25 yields -1.1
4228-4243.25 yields -1.5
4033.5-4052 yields -3.9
